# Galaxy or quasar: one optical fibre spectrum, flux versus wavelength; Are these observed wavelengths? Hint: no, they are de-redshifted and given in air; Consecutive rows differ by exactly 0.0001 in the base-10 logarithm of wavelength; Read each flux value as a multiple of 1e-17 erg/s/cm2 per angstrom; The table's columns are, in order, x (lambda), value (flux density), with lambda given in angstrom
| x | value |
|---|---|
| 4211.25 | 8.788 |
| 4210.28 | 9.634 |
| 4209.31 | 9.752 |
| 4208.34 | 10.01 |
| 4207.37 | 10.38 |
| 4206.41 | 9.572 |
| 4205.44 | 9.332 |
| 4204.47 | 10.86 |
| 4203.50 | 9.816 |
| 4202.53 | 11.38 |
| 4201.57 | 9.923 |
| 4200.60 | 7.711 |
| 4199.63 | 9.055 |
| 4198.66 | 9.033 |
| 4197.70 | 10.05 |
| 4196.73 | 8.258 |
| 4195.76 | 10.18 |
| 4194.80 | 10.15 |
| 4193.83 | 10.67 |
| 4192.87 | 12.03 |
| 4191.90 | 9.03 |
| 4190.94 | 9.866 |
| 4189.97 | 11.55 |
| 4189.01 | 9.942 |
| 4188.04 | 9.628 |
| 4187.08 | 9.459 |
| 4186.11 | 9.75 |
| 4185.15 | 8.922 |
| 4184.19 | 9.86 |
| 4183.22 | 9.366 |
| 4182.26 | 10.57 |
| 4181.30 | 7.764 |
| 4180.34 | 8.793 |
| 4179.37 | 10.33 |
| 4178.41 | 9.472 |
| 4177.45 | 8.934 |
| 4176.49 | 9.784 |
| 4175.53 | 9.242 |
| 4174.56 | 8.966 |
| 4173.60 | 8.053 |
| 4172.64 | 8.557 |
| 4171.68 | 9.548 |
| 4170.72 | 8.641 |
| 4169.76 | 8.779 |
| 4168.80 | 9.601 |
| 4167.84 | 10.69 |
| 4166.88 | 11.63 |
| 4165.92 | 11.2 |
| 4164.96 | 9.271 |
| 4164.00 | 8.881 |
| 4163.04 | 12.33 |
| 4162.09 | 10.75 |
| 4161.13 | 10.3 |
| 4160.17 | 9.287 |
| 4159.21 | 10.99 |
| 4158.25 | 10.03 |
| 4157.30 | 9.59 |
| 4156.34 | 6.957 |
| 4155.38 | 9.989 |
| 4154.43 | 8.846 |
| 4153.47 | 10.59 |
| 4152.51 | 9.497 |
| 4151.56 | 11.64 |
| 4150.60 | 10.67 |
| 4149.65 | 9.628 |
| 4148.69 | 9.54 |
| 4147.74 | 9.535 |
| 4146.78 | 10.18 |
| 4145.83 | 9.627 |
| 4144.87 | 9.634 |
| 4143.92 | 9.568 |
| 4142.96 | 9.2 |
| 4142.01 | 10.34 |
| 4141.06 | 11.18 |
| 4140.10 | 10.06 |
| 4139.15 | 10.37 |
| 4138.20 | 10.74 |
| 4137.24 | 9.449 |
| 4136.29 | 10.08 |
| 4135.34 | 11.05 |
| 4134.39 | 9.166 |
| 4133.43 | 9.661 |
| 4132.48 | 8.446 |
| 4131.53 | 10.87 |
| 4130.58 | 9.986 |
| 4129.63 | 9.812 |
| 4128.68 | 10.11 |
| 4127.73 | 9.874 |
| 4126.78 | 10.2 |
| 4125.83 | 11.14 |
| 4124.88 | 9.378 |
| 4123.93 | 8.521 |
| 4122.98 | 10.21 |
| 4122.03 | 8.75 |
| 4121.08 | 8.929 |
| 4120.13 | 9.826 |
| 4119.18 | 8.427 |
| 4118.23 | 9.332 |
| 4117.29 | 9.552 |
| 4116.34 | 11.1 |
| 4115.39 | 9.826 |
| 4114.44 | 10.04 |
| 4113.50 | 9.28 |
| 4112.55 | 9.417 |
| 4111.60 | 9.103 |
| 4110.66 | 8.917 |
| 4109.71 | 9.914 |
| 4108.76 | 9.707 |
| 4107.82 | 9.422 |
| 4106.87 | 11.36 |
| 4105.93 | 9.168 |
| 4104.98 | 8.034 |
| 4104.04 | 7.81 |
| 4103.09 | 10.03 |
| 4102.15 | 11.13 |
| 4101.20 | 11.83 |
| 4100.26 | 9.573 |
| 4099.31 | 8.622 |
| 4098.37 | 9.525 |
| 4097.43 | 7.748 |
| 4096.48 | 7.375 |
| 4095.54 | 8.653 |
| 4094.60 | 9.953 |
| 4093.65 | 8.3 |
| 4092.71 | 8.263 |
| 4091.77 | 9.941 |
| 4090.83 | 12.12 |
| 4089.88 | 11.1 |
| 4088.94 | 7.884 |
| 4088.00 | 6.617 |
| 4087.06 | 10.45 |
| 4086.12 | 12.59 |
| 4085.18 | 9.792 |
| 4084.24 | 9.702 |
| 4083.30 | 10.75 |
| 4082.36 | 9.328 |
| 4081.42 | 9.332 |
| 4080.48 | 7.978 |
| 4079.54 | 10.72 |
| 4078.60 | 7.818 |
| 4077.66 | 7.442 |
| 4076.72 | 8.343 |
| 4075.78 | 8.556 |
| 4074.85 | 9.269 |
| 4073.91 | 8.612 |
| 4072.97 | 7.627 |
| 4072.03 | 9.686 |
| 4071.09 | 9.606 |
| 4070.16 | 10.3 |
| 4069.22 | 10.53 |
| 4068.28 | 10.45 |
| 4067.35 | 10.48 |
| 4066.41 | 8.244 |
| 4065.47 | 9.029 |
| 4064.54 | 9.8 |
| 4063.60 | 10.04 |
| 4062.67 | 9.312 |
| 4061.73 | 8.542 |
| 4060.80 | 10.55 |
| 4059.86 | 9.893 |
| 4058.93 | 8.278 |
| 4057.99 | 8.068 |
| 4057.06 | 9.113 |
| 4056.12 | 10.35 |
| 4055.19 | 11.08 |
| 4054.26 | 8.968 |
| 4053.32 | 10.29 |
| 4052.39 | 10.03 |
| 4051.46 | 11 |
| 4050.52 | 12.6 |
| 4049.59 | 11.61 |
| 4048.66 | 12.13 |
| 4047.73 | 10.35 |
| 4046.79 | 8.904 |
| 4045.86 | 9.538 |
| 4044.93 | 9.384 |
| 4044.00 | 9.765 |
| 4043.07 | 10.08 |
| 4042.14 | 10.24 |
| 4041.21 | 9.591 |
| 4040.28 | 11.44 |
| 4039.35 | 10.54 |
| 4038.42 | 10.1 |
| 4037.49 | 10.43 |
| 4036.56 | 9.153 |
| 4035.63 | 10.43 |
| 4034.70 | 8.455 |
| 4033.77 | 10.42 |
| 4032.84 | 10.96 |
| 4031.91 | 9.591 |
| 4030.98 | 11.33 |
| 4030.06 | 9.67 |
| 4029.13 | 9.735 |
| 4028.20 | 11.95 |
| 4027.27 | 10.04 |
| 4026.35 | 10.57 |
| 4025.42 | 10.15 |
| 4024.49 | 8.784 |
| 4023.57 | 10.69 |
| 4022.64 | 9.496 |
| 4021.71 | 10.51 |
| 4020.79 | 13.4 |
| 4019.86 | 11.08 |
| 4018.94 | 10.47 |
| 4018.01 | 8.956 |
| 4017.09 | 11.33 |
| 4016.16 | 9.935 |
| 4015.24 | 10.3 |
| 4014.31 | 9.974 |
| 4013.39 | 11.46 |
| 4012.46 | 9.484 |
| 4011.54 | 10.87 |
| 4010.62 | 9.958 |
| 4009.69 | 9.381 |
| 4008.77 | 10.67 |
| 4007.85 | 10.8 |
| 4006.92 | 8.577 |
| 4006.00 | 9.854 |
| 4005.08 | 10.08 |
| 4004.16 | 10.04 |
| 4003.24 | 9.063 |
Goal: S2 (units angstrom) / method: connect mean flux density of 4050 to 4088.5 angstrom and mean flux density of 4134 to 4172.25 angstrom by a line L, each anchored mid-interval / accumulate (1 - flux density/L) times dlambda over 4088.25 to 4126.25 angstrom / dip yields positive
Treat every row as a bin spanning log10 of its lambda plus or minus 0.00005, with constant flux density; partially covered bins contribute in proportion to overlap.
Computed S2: 1.1 angstrom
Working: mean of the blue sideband 9.54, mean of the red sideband 9.98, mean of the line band 9.46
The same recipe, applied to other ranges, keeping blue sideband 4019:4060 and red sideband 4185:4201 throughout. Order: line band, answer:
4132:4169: -0.5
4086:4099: 1.1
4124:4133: 0.0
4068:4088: 1.4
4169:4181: 0.9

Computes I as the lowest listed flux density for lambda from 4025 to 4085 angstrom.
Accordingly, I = 7.442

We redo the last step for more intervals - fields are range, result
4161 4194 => 7.764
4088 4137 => 6.617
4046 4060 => 8.068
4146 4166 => 6.957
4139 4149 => 9.2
